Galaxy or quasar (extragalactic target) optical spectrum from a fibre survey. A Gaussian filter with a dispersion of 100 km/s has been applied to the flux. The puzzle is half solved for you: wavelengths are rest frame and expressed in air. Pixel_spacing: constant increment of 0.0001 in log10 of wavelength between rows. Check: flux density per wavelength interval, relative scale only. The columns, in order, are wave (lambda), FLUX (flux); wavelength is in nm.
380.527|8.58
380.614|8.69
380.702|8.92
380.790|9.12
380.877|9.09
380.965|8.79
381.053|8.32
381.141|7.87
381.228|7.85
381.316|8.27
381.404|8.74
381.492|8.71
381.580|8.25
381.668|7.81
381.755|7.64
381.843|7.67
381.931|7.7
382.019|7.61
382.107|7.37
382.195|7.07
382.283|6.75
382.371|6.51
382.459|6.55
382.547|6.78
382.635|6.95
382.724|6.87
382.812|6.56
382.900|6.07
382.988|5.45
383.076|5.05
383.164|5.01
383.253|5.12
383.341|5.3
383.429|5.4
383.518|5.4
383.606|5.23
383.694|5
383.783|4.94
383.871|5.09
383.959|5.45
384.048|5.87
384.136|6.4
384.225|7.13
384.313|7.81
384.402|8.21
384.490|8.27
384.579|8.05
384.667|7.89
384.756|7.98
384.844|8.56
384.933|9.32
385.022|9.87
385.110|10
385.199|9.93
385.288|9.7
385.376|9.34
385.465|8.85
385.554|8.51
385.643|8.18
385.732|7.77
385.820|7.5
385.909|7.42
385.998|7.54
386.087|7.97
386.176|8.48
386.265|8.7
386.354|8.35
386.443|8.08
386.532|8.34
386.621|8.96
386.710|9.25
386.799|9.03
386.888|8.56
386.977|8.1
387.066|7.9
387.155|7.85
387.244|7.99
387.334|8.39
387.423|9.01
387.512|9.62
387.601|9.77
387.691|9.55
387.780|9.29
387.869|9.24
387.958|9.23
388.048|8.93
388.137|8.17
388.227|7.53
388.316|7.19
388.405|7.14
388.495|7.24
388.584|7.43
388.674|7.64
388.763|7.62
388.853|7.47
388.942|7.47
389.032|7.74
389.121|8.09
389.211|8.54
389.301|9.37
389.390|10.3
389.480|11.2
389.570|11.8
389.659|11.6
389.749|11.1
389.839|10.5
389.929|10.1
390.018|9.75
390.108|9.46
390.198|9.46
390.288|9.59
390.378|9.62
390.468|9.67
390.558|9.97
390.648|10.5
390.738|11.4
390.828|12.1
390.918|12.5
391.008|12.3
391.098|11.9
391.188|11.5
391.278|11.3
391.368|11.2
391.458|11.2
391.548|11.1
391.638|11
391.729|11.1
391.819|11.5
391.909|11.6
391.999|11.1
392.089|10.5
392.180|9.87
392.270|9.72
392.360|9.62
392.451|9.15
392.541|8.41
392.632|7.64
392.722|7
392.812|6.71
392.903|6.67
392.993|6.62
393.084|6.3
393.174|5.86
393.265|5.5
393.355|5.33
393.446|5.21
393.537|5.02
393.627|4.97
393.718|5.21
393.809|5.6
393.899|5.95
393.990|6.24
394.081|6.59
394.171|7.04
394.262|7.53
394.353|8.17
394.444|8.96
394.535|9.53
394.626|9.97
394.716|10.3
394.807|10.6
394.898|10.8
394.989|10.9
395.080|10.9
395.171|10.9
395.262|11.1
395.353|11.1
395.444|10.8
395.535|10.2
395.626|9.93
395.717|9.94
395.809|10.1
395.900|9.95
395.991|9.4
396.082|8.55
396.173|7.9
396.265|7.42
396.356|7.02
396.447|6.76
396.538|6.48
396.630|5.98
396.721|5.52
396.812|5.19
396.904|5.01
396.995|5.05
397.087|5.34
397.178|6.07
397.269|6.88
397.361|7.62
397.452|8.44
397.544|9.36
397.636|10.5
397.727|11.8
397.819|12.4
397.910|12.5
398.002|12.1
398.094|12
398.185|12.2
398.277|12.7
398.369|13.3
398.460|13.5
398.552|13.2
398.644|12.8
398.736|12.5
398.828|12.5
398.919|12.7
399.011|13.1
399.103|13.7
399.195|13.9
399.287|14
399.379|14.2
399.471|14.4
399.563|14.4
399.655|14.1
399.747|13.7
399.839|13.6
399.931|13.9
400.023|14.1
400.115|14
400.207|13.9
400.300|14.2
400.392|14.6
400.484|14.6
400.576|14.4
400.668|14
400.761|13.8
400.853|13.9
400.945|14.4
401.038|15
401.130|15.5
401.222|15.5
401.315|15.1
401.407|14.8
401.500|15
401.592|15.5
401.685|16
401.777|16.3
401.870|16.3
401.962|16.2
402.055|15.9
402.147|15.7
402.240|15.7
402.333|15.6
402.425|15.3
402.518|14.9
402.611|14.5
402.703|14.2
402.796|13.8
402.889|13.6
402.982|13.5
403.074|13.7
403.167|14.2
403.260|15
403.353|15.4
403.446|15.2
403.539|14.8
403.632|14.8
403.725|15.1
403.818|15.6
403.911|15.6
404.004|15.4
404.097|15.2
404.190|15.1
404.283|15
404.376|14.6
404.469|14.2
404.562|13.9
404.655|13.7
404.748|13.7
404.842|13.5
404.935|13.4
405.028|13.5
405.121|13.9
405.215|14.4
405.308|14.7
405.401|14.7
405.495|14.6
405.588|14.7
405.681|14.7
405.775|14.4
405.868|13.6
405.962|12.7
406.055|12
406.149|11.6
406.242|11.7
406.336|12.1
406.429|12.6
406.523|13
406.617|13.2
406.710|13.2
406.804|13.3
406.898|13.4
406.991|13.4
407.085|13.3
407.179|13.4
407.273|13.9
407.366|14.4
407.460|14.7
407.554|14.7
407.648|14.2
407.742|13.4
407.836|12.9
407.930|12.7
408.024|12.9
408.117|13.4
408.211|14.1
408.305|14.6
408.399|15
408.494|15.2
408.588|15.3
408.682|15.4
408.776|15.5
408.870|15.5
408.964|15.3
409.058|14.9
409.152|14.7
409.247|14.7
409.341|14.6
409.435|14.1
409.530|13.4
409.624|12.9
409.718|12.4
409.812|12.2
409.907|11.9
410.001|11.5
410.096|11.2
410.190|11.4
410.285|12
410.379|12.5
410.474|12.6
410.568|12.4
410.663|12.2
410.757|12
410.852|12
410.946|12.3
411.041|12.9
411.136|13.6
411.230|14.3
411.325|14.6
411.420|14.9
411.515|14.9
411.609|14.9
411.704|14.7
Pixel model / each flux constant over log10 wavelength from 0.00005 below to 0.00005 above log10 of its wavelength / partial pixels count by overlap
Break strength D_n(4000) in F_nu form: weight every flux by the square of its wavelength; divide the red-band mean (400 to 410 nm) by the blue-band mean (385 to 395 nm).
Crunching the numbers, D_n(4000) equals 1.73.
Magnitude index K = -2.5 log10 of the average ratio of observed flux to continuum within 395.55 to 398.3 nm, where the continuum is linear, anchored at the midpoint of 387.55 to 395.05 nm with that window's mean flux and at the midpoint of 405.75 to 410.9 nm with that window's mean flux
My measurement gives 0.20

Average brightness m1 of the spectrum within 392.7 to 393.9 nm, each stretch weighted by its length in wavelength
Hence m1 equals 5.83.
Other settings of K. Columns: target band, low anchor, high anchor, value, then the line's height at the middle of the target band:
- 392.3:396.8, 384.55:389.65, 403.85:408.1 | 0.31 mag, 10.6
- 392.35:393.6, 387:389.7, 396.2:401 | 0.43 mag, 9.91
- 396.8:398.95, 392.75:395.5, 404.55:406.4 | -0.05 mag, 9.76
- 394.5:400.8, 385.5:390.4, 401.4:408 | 0.09 mag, 11.9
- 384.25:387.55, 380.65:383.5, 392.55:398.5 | -0.13 mag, 7.56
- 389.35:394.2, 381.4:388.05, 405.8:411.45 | 0.02 mag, 9.37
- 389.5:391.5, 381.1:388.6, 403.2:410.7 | -0.17 mag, 9.26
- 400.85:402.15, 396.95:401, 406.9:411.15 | -0.22 mag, 12.7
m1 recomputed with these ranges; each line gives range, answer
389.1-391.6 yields 10.6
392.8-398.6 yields 8.56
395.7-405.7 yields 12.9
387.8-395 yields 8.95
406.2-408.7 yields 13.7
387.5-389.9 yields 8.92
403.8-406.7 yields 13.9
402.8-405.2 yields 14.4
